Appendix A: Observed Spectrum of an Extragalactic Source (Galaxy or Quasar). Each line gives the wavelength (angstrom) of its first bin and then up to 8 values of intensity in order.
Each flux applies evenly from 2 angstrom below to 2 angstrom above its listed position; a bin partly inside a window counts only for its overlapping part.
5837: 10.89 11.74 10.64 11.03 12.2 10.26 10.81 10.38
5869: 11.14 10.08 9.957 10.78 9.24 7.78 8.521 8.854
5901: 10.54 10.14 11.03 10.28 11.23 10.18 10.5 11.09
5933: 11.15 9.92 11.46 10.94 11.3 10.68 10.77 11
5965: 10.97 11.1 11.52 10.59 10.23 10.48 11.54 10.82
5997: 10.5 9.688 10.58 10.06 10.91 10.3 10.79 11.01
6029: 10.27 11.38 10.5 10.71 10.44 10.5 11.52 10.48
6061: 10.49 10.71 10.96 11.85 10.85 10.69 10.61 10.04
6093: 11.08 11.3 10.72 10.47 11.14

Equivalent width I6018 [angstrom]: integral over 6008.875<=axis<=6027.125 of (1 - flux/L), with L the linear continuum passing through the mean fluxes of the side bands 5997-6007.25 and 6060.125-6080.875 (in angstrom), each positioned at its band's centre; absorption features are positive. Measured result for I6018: -0.5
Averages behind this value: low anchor 10.2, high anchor 11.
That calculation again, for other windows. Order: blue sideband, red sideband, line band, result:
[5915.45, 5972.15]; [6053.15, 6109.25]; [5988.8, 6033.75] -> 1.1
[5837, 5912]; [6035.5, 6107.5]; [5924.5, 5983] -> -2.2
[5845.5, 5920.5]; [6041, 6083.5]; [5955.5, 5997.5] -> -1.3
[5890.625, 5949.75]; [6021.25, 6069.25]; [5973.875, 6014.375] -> 0.2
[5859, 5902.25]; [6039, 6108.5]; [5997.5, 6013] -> 0.3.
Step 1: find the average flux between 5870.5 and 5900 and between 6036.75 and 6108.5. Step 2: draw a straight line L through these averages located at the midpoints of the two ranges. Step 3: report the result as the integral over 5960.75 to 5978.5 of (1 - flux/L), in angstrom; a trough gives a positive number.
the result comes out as -1.83 angstrom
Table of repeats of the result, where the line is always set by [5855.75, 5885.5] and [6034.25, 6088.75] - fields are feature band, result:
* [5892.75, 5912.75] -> 0.9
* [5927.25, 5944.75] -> -0.6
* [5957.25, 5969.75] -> -0.5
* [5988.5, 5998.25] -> -0.2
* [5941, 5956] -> -0.7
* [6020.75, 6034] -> -0.2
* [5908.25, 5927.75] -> -0.3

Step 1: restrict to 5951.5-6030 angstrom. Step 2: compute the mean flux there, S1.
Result 10.7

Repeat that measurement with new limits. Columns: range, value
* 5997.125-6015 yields 10.3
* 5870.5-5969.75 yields 10.4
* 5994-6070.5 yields 10.6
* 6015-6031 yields 10.6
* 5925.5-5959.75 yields 10.9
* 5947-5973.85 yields 11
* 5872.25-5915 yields 9.74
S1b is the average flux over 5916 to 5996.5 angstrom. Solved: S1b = 10.9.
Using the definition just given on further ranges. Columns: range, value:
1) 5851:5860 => 11.2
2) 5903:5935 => 10.7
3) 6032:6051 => 10.7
